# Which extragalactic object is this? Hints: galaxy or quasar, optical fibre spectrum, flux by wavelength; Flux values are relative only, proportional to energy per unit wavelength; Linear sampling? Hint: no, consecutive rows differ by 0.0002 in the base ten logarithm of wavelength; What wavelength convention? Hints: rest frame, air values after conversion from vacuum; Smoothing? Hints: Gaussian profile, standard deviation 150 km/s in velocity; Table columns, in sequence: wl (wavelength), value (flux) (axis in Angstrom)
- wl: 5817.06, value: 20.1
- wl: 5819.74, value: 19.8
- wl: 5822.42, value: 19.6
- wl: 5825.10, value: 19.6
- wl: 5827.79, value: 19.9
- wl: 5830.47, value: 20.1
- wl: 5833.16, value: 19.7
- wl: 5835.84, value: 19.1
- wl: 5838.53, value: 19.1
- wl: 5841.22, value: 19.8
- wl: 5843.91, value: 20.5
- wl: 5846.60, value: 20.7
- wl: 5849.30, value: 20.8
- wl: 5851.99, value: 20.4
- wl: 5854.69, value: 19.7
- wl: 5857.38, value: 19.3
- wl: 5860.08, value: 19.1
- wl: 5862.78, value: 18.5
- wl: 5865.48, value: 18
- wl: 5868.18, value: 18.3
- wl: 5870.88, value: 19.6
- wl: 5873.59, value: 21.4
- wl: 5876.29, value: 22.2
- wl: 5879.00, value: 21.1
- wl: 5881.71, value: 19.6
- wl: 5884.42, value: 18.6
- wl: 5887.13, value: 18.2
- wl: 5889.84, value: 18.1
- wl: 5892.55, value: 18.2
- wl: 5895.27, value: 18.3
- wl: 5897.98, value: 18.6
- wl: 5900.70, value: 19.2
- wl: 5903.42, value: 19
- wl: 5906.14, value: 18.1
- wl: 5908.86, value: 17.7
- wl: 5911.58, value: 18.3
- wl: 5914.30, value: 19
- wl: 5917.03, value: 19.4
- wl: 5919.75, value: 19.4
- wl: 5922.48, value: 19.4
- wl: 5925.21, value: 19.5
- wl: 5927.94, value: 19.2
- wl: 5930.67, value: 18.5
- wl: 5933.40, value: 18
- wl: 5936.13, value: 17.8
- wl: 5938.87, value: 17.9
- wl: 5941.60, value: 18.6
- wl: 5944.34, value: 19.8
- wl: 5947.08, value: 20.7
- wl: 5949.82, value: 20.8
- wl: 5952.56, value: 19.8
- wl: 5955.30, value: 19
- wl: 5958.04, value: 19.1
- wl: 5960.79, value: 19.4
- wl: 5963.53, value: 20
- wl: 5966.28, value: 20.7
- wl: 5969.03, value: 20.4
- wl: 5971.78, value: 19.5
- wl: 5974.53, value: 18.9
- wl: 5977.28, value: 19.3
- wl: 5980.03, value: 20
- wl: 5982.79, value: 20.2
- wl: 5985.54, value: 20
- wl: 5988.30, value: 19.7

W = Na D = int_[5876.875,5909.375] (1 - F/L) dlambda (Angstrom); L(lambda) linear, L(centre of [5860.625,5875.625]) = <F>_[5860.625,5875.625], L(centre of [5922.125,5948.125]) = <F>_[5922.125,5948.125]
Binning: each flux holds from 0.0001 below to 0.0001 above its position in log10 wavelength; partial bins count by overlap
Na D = 0.5 Angstrom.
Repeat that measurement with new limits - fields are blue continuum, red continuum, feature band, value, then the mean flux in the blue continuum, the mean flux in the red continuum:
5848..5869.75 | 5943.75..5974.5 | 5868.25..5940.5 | 2.0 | 19.3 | 19.9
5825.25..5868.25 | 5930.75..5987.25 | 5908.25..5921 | 0.5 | 19.6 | 19.5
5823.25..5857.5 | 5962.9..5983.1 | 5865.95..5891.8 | 0.4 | 19.9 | 19.8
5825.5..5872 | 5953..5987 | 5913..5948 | 1.2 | 19.6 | 19.7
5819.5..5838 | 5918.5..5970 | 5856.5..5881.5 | -0.2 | 19.7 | 19.4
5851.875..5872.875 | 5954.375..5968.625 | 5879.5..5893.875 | 0.4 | 19.1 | 19.7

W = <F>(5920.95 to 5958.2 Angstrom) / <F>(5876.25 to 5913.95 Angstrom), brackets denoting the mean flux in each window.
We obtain 1.02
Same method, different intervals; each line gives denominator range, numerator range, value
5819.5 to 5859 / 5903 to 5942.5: 0.94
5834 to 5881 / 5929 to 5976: 0.97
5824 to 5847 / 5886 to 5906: 0.93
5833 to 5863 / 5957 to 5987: 1.00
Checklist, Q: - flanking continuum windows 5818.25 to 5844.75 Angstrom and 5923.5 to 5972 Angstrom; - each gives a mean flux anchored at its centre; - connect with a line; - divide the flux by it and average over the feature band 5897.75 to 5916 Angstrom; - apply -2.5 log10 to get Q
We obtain 0.05 mag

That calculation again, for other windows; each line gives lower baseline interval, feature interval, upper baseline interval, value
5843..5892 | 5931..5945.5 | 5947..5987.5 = 0.08 mag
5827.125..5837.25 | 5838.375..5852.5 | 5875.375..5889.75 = -0.03 mag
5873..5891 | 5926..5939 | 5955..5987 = 0.08 mag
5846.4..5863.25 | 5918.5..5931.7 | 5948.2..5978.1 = 0.03 mag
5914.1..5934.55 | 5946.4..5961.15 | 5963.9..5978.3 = -0.01 mag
